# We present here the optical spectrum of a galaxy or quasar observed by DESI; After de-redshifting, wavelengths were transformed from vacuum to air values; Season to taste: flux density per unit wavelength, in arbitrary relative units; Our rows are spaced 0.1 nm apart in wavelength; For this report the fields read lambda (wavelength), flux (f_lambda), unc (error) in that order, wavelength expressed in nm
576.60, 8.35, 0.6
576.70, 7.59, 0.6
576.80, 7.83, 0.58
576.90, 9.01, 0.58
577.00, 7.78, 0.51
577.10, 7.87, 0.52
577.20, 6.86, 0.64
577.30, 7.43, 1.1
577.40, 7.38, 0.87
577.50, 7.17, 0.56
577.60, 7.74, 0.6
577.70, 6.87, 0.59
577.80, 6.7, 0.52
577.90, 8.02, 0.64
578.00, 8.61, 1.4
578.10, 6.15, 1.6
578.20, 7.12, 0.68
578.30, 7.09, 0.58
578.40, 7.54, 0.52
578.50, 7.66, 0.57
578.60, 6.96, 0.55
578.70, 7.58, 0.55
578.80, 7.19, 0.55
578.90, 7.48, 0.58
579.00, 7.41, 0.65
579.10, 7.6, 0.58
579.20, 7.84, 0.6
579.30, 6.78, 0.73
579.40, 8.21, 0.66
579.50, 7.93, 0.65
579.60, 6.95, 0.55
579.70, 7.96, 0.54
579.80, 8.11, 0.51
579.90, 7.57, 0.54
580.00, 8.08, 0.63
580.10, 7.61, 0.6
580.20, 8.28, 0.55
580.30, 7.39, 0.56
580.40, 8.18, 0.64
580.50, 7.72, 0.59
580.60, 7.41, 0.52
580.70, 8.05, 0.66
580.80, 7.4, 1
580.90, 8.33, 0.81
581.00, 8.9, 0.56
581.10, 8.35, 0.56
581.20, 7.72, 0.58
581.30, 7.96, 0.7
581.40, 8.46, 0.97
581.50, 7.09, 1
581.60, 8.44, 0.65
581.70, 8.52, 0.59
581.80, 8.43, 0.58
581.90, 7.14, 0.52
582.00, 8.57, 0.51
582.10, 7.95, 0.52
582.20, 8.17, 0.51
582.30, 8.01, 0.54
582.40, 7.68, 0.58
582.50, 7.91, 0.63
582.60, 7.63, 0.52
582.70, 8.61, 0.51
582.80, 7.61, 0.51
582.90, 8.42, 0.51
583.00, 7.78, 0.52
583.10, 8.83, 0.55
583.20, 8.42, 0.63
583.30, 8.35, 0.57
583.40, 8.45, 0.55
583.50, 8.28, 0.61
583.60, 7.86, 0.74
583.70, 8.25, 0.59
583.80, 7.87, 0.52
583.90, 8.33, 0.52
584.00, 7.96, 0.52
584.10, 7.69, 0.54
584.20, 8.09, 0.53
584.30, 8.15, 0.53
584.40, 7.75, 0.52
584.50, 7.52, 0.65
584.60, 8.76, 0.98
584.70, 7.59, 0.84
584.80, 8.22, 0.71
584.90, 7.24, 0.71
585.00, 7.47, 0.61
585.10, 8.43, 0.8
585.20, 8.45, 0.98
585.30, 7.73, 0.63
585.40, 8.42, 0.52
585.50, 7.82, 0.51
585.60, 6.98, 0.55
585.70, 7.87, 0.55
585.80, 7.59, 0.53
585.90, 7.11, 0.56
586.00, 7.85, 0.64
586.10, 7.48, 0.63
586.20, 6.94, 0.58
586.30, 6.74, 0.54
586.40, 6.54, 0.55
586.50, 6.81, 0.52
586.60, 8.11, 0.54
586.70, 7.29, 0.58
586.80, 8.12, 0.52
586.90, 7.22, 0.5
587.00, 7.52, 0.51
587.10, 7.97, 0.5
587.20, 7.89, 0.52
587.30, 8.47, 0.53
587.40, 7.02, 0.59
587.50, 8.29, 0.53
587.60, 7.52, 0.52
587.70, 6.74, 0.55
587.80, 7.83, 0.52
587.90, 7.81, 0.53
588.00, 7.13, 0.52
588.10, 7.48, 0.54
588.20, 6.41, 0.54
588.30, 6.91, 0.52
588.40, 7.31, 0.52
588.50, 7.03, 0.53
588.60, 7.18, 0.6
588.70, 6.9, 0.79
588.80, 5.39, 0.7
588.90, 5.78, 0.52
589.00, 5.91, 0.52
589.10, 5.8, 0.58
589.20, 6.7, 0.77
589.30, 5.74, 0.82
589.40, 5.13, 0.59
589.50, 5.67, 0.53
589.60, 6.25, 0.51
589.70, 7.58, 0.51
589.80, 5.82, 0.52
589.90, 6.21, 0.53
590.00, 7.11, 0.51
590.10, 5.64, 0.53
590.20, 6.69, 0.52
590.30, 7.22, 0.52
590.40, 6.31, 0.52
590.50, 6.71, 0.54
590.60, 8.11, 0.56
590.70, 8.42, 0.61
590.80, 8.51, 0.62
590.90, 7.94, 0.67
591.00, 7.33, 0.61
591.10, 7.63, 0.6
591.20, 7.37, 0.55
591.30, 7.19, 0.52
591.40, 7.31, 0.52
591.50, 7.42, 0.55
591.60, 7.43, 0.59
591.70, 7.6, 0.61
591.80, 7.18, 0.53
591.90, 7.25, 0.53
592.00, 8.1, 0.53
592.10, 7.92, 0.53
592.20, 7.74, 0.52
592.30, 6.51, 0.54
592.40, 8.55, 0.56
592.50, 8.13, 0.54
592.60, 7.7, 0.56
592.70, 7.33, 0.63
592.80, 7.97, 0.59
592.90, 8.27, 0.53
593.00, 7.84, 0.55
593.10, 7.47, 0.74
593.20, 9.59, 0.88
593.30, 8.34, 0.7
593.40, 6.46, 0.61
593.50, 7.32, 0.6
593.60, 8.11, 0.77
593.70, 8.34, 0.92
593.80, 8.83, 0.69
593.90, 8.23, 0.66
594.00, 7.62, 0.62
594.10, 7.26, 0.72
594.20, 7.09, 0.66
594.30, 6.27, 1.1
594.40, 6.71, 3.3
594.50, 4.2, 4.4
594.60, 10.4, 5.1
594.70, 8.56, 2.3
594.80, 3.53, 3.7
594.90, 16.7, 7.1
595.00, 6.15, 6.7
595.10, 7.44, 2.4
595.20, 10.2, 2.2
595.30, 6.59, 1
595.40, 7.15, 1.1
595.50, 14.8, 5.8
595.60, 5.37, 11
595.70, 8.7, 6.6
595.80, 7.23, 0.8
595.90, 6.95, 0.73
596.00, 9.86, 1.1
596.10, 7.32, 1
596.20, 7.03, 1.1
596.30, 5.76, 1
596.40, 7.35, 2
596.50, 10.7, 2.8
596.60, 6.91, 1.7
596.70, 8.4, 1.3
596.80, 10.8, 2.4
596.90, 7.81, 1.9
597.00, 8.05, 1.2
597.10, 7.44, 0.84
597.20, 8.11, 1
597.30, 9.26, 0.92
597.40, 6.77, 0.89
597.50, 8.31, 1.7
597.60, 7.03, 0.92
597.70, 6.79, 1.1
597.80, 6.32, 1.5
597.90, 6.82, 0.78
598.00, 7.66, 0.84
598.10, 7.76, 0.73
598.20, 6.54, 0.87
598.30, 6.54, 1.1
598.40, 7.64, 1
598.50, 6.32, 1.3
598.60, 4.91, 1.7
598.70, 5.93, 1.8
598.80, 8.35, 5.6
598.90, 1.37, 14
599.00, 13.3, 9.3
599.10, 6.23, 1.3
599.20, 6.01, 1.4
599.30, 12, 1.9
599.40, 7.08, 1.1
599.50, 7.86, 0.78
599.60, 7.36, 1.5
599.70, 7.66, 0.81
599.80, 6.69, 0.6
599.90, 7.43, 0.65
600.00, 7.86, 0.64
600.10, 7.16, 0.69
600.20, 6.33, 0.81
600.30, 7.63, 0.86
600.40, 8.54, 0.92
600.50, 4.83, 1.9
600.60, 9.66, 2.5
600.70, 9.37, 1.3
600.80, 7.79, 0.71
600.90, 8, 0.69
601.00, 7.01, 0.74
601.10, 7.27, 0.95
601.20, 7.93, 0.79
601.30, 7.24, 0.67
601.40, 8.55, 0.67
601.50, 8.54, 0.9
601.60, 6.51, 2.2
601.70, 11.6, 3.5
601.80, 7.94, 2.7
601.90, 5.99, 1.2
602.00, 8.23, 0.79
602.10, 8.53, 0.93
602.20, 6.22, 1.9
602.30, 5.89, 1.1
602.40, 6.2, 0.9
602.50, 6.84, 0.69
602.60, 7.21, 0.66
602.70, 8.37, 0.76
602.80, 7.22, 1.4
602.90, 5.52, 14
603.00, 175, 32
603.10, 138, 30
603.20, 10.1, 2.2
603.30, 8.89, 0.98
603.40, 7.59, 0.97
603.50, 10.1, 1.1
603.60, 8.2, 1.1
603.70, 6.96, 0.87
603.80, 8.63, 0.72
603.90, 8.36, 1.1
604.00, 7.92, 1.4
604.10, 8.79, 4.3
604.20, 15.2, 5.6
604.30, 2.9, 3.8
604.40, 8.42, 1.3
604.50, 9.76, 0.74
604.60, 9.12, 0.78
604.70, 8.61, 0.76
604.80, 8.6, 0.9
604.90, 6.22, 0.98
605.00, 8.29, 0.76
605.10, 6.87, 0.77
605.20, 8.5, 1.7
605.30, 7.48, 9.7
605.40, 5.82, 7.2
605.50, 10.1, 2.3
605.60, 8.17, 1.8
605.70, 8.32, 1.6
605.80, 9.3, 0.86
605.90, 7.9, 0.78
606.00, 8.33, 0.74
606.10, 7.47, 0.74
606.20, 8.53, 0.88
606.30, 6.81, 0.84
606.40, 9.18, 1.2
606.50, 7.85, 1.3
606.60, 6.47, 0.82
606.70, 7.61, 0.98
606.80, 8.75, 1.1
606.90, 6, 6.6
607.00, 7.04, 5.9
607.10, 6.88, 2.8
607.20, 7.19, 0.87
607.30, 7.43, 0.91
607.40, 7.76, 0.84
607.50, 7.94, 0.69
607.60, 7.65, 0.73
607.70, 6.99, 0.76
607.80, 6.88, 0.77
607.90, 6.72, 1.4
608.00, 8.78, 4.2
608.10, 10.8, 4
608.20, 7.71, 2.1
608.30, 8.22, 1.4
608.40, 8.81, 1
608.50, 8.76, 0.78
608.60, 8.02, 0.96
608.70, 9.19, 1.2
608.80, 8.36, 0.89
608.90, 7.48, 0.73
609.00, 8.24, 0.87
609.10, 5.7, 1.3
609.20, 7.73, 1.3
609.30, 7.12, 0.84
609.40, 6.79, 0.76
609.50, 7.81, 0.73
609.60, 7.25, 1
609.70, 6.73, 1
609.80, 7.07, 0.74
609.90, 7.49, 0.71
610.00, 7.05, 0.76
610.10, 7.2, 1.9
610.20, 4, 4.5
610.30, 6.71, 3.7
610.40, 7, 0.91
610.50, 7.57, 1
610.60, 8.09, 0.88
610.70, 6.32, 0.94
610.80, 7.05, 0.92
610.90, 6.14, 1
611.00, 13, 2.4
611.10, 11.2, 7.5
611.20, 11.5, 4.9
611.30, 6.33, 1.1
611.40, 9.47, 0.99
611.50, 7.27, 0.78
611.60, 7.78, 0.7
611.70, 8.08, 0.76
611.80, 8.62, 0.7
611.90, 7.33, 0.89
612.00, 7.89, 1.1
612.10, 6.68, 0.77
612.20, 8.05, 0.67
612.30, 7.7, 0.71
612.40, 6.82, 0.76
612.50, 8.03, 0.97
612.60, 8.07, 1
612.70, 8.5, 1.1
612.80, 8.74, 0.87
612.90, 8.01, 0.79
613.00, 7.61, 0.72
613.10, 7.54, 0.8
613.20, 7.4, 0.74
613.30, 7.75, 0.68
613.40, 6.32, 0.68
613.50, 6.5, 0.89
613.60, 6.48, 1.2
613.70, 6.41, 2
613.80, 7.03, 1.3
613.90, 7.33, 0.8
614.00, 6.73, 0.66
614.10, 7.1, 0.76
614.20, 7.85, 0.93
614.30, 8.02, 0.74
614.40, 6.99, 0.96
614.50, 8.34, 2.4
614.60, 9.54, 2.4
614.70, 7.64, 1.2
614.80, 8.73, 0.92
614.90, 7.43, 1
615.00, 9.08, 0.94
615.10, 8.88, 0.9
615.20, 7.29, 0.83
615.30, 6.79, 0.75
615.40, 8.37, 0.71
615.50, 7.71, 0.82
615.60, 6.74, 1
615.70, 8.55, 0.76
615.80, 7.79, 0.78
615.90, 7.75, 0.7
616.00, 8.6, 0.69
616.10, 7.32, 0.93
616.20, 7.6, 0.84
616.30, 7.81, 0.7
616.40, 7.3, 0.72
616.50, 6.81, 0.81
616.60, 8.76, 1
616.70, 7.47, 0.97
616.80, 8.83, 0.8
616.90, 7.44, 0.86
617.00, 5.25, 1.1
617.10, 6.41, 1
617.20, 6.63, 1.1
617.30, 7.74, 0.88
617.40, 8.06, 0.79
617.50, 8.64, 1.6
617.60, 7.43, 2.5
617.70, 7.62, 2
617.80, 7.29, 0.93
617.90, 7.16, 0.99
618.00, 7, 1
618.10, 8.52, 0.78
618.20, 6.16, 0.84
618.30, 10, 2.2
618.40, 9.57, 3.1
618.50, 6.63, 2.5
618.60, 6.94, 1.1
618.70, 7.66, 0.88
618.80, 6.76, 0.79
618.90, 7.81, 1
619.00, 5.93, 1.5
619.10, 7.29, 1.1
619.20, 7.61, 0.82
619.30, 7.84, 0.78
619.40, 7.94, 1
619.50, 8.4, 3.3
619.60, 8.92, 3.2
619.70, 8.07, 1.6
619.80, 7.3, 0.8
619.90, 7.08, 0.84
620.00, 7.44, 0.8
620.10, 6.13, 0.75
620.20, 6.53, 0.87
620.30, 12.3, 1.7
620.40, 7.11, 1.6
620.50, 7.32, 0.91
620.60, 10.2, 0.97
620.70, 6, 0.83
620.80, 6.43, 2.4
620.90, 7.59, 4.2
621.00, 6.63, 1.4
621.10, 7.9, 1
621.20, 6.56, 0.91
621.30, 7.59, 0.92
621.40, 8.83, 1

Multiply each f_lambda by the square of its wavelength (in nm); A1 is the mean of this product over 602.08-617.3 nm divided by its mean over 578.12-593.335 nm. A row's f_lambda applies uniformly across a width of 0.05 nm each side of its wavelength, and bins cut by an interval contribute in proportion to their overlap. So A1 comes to 1.4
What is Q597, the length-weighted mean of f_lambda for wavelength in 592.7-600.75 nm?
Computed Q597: 7.73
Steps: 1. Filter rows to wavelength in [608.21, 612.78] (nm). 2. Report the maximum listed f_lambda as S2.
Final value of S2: 13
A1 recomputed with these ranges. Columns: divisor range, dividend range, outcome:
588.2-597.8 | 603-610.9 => 1.46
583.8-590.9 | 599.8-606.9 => 1.76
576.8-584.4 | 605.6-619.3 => 1.09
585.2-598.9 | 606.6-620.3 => 1.11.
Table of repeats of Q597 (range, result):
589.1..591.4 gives 6.86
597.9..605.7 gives 11.5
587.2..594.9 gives 7.29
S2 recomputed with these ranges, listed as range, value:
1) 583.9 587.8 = 8.76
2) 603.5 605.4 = 15.2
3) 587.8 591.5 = 8.51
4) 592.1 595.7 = 16.7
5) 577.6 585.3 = 8.9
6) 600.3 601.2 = 9.66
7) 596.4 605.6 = 175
